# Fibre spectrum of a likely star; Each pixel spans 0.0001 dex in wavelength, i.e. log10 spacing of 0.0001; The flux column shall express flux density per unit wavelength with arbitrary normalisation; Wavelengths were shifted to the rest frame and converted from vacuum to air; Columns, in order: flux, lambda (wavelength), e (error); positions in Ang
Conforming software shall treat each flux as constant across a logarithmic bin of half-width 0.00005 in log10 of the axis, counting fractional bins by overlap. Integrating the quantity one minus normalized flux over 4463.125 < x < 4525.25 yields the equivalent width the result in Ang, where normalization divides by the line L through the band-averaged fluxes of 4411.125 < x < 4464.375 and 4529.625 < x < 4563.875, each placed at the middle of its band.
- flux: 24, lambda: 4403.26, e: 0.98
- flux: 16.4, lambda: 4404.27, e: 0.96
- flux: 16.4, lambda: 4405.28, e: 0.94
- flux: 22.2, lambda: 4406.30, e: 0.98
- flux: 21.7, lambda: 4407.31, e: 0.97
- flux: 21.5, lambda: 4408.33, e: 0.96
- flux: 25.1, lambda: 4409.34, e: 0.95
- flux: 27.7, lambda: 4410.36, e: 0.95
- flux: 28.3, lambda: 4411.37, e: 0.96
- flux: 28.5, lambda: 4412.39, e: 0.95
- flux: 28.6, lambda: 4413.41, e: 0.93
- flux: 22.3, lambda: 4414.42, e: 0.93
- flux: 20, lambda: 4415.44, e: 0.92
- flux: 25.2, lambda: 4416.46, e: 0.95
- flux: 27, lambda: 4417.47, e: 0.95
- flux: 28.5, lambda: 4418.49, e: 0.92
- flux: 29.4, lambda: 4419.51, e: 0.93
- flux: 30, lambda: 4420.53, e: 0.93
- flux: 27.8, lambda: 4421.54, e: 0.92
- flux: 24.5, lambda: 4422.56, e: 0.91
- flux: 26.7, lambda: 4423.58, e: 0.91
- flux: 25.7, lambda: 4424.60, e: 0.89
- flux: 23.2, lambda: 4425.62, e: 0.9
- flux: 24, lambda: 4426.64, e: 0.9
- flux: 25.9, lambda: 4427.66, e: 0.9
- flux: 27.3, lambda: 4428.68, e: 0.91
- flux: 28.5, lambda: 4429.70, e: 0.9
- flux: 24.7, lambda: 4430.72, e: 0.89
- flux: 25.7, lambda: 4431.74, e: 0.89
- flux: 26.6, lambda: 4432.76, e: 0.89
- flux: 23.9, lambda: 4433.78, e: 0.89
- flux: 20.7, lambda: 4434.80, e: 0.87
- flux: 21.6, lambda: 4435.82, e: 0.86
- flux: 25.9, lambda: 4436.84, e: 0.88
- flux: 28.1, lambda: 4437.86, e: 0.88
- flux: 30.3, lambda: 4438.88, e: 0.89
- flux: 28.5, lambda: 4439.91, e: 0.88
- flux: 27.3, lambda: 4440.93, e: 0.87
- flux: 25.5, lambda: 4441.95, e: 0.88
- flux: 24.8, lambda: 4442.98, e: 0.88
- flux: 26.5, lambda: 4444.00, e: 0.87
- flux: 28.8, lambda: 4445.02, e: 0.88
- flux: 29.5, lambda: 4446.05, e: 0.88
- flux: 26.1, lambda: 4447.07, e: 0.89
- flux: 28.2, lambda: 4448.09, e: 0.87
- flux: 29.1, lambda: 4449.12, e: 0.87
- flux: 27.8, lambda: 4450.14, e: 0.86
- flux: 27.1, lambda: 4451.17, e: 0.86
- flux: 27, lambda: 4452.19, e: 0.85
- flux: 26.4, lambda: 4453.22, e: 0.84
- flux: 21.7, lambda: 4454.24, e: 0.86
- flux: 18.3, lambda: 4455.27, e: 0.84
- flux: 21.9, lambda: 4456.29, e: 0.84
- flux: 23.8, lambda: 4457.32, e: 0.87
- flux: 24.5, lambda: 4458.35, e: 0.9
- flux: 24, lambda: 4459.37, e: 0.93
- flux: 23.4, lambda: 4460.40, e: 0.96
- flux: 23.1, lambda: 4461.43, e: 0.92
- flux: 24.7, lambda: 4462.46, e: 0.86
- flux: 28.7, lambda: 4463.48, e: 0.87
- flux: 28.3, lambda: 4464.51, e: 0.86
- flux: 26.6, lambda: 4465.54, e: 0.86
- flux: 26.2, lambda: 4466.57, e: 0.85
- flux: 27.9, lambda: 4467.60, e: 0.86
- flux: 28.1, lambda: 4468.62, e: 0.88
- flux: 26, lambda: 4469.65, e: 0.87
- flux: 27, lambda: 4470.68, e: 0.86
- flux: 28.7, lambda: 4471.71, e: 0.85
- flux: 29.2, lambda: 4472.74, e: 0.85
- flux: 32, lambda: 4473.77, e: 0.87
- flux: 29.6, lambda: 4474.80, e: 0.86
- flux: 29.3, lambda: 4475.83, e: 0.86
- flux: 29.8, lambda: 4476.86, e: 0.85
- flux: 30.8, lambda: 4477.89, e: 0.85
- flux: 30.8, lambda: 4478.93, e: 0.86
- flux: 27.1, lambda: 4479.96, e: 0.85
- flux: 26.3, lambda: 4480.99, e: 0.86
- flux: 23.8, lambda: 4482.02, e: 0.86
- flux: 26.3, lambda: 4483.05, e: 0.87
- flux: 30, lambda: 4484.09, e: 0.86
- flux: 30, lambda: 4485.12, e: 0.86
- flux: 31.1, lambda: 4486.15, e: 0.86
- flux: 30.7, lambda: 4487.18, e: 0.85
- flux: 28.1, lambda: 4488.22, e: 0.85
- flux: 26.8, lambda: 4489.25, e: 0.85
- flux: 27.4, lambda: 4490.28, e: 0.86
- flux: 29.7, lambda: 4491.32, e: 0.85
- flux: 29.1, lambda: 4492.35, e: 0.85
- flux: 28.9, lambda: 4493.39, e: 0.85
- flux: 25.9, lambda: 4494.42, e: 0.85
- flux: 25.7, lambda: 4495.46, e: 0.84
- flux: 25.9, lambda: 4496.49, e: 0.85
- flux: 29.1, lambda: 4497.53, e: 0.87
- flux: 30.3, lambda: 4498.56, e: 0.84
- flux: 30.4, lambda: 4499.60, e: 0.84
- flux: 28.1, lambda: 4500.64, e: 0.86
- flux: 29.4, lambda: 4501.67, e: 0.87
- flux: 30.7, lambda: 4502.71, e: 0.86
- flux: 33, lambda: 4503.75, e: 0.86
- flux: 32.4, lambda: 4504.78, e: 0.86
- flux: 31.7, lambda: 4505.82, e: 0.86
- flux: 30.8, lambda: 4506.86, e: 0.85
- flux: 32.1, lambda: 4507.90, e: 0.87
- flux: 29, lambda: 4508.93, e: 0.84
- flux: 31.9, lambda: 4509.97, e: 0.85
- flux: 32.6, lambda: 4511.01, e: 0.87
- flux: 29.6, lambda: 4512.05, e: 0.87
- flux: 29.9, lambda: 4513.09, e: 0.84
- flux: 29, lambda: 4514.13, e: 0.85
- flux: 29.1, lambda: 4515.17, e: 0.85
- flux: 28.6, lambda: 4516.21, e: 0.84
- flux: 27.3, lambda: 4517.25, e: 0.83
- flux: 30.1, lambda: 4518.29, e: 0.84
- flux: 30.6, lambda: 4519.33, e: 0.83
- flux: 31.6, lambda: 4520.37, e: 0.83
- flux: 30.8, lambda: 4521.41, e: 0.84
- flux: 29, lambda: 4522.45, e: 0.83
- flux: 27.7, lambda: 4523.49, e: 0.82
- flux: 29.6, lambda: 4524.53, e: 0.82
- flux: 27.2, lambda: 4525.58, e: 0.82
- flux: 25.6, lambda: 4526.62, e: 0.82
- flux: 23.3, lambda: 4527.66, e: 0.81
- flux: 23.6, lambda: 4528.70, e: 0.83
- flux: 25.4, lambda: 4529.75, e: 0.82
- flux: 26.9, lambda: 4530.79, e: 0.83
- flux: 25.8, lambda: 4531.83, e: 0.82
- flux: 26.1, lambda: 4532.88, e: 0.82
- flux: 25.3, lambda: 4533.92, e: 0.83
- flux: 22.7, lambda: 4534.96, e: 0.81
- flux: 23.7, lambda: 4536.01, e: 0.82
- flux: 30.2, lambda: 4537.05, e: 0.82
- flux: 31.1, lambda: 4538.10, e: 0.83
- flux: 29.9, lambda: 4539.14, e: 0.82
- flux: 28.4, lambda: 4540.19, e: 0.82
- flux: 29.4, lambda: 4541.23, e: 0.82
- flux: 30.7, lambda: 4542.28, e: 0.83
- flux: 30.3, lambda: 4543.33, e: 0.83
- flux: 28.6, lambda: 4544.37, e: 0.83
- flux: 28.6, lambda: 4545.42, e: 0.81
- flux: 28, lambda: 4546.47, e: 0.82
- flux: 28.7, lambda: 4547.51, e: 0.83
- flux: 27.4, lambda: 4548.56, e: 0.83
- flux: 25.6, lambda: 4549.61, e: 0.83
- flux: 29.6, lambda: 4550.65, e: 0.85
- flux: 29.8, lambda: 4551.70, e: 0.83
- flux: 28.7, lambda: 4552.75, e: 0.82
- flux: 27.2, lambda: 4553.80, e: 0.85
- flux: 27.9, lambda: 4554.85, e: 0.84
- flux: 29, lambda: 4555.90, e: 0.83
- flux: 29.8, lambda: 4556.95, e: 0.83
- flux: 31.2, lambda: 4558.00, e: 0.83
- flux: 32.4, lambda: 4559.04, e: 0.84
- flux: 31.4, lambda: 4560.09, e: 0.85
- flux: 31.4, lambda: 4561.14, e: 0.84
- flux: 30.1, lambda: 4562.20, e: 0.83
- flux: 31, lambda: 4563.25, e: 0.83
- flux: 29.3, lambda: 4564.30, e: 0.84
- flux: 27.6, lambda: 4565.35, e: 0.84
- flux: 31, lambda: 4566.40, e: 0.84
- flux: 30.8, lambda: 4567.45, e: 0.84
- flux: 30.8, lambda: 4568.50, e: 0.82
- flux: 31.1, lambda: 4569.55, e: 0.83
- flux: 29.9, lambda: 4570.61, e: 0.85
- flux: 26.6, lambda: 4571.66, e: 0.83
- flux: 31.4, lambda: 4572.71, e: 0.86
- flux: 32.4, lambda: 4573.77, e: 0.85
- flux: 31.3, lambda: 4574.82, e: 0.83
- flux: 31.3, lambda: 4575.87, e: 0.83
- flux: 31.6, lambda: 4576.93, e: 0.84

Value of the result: -4.1 Ang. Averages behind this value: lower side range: 25.9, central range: 29.1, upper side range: 28.6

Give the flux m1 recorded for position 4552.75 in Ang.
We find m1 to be 28.7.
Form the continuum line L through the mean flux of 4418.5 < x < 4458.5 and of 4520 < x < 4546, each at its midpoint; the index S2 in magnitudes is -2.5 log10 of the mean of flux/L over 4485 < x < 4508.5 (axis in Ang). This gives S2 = -0.093 mag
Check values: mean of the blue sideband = 26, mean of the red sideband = 27.6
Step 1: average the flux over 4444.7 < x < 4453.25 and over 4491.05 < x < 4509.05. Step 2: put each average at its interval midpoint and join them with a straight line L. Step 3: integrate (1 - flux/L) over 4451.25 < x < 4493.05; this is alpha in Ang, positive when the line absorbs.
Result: 2.23 Ang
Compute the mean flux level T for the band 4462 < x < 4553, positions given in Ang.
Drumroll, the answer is 28.5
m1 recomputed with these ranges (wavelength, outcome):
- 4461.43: 23.1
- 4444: 26.5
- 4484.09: 30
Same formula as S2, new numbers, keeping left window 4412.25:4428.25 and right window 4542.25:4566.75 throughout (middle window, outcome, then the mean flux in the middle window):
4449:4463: 0.11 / 24.4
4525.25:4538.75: 0.11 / 26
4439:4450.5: -0.04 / 27.5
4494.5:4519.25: -0.06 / 29.8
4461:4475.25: -0.02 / 27.6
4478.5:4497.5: -0.01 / 28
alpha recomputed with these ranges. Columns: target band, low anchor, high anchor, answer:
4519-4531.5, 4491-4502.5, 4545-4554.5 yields 0.3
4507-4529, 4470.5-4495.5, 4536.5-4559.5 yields -0.1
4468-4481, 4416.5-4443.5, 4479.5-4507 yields -0.4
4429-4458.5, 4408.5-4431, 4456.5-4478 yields 0.9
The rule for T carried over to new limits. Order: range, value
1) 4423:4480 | 26.5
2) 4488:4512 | 29.5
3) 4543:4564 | 29.3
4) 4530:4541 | 27.1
